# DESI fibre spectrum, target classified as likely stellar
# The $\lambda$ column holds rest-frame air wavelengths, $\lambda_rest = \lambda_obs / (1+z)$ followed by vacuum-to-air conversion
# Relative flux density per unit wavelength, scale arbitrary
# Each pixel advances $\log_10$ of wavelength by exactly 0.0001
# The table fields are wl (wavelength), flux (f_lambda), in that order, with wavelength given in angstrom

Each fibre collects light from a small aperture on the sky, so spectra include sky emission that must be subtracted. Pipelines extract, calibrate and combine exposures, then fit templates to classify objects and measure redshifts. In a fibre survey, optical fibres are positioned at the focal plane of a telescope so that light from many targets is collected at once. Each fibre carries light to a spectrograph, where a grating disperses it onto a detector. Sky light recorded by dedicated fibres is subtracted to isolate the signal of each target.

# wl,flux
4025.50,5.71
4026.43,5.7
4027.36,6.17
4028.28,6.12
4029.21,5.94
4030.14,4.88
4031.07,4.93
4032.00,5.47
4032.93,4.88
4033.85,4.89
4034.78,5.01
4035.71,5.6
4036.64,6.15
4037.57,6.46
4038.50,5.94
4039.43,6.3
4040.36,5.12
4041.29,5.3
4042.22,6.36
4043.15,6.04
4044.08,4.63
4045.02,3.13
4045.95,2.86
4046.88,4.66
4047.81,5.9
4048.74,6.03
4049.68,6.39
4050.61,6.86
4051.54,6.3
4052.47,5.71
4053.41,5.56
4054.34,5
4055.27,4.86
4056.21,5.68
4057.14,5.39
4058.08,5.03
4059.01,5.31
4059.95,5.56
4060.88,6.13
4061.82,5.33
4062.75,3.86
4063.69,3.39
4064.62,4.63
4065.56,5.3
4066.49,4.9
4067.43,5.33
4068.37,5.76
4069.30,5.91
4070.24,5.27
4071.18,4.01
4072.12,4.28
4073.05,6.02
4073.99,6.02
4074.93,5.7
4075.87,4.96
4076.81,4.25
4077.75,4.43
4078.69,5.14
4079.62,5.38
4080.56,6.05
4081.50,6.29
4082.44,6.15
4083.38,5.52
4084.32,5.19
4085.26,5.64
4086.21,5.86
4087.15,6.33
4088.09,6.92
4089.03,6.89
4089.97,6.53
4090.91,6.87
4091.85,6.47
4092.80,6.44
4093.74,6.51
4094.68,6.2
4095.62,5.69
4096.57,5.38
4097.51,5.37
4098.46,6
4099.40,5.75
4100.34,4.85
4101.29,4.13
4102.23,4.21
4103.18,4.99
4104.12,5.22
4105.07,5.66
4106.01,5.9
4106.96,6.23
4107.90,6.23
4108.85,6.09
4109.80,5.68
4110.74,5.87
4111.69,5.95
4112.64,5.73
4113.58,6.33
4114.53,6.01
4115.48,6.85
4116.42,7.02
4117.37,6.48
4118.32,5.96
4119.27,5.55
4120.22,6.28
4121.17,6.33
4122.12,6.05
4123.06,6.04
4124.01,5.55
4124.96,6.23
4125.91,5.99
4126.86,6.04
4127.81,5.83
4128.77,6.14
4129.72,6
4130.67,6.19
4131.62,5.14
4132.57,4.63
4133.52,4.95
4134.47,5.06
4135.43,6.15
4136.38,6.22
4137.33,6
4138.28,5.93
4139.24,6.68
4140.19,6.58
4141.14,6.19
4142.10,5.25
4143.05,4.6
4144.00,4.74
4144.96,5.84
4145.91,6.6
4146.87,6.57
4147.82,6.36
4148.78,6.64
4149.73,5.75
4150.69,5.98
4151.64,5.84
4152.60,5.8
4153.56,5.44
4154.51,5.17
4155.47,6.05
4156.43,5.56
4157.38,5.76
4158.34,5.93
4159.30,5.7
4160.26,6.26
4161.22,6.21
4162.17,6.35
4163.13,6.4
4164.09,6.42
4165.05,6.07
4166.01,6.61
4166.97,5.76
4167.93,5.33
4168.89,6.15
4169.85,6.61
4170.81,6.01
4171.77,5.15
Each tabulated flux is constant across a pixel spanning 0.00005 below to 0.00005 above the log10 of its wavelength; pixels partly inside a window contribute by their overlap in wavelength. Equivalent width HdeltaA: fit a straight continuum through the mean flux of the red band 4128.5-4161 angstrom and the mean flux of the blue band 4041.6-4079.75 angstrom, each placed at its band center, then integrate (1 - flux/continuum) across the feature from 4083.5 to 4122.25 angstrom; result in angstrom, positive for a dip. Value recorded -3.0 angstrom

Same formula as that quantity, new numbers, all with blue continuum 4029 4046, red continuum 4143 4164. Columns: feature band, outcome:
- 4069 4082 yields 0.6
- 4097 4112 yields 0.4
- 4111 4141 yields -1.1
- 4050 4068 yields 0.4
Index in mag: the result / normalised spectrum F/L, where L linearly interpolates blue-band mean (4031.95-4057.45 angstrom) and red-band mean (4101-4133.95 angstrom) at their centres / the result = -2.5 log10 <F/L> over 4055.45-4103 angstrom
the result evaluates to 0.03 mag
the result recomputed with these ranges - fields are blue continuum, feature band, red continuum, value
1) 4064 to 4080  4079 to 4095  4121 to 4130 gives -0.15 mag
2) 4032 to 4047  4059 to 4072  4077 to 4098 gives 0.12 mag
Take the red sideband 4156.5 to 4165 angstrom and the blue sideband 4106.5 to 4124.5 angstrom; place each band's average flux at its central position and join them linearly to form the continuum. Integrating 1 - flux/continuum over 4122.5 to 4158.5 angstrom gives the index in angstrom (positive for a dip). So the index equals 1.7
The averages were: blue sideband 6.12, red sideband 6.1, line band 5.83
